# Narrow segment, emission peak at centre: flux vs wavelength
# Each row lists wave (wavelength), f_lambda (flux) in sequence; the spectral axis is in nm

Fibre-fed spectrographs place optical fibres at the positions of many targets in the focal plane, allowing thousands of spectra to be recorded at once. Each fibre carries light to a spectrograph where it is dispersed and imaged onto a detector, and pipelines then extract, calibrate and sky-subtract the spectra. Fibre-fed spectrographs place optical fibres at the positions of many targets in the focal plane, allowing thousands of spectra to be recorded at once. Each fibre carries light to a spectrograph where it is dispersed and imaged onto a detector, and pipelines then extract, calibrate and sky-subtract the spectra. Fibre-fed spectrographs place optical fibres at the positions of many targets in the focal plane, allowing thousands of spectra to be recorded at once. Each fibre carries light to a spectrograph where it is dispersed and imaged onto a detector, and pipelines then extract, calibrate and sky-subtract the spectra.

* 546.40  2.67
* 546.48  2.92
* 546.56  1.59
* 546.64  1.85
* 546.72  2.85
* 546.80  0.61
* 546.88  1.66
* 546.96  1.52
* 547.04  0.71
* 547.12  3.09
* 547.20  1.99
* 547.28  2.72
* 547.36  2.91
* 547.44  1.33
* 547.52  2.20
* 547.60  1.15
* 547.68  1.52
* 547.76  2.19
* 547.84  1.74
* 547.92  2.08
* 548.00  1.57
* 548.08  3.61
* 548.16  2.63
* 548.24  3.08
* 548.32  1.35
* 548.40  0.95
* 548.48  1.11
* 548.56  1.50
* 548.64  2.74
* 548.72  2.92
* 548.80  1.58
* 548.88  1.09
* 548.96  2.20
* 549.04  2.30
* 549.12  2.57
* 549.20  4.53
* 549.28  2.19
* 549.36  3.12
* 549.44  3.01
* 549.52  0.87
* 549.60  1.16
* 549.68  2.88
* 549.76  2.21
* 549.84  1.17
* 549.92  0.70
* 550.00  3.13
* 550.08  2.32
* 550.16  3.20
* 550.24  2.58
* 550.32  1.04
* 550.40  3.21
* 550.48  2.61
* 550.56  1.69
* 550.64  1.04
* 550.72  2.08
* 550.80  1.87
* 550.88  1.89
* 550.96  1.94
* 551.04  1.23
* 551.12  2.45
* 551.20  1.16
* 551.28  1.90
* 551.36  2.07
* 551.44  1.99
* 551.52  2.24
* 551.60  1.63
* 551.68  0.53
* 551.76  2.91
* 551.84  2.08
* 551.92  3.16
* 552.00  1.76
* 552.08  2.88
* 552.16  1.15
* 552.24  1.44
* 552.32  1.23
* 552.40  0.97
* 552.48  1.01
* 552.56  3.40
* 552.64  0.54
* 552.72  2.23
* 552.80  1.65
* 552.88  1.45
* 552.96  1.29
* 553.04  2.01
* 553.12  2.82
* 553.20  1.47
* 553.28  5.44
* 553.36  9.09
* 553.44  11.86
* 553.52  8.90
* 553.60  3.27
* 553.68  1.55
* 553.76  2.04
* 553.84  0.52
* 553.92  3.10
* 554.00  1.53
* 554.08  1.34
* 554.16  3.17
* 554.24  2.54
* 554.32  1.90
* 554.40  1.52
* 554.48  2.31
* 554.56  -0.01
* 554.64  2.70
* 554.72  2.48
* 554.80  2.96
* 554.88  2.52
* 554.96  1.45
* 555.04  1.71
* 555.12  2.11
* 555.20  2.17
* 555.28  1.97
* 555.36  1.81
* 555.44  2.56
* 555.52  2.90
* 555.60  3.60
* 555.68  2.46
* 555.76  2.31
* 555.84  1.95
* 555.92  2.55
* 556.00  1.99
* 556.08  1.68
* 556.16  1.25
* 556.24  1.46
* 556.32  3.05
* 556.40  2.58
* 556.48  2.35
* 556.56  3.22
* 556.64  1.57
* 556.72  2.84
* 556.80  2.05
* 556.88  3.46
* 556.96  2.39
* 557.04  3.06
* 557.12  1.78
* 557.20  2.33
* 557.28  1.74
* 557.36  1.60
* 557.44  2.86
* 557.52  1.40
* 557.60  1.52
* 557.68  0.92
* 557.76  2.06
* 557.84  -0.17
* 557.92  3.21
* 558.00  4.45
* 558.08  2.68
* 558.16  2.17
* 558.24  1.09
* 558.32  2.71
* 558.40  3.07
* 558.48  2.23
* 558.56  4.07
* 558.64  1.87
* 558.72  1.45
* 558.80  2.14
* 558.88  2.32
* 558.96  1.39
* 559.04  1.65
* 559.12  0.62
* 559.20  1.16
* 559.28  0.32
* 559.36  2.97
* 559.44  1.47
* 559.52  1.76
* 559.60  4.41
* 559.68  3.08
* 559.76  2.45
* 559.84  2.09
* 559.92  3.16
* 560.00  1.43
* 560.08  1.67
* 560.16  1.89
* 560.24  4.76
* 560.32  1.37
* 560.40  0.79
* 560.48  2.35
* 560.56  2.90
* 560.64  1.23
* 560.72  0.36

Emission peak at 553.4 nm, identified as H-beta 4861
